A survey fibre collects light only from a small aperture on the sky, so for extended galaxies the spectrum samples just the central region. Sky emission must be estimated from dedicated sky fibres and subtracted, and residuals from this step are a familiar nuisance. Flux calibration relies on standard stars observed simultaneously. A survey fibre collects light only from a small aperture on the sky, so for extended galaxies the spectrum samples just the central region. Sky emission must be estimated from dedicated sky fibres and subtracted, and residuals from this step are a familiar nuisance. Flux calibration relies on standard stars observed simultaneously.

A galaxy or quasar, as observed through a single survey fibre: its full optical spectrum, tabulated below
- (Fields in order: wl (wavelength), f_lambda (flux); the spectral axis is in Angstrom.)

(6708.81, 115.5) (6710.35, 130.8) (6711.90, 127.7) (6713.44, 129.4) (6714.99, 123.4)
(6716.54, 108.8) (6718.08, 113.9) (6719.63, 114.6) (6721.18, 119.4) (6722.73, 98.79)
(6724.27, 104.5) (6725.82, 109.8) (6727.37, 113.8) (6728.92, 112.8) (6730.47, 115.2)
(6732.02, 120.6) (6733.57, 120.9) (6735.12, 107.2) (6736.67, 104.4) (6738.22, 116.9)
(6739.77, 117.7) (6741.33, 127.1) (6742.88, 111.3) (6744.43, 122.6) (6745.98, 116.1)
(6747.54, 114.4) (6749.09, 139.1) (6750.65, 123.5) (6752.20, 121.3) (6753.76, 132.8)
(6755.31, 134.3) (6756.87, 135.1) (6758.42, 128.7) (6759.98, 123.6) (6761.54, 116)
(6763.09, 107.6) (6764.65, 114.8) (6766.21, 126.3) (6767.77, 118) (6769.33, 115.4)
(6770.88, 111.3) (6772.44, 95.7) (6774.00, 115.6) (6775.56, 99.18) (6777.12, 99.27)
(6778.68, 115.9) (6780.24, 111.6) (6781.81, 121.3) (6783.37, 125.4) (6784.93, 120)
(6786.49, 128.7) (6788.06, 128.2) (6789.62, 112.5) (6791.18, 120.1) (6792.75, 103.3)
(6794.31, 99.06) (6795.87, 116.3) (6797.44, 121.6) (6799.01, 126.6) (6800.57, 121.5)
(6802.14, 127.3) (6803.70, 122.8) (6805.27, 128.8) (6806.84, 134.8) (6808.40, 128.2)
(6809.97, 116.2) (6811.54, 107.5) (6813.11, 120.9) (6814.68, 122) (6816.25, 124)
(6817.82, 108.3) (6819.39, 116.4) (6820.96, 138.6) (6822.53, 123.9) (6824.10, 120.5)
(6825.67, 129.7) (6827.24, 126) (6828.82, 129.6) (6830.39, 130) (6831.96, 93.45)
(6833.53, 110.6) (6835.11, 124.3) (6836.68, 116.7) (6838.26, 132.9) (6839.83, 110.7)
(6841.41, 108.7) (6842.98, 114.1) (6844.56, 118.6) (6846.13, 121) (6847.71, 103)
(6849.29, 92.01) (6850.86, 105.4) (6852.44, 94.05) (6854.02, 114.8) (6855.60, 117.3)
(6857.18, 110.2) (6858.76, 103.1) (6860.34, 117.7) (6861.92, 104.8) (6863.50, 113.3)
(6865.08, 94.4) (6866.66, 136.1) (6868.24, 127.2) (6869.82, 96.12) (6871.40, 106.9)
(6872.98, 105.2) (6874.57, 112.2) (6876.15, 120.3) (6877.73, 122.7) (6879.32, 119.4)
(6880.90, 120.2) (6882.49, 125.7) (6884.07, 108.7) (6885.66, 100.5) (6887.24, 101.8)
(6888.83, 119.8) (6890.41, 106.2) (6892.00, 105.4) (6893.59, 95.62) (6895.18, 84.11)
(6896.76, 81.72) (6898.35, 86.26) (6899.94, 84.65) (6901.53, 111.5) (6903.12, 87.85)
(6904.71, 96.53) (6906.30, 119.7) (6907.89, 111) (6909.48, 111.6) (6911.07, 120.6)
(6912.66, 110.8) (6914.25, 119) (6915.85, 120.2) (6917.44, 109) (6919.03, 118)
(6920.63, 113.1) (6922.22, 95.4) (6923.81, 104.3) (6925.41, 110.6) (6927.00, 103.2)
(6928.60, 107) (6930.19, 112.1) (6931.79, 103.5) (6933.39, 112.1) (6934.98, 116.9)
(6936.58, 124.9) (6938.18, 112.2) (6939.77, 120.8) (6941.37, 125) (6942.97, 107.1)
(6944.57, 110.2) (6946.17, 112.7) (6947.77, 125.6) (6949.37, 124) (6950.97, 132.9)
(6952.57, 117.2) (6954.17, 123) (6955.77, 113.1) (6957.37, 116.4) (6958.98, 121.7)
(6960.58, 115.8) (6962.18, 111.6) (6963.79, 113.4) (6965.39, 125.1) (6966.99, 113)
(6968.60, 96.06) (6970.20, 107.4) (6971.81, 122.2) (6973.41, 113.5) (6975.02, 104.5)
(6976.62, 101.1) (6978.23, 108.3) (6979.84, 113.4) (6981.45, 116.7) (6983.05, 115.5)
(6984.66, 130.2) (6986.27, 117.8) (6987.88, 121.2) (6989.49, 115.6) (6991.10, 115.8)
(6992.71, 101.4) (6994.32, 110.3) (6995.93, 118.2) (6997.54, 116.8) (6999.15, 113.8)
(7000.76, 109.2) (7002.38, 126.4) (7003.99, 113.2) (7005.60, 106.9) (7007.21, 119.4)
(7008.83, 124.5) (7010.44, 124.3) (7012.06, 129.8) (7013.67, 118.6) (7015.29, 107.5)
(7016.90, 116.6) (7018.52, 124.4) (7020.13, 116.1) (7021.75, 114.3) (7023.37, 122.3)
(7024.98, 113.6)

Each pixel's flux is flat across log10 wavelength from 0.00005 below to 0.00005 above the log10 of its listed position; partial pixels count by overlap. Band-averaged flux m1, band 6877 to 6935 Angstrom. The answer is 107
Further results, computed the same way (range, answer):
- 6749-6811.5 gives 119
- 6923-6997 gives 114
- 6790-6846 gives 120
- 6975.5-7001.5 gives 114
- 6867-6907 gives 106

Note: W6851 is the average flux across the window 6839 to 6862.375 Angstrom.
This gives 109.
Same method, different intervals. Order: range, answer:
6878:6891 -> 113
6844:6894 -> 111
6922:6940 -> 110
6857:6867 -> 110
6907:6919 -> 115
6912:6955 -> 114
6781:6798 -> 118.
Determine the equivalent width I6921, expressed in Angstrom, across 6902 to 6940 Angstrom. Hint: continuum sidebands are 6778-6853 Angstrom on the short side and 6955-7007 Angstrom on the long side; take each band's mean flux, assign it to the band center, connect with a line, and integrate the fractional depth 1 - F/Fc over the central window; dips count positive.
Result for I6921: 1.6 Angstrom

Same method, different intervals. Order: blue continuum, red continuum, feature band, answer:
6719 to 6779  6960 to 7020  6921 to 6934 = 1.0 Angstrom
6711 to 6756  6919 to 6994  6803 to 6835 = -1.4 Angstrom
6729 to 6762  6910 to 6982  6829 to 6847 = 0.2 Angstrom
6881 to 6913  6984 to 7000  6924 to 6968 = -2.3 Angstrom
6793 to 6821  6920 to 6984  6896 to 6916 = 2.0 Angstrom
